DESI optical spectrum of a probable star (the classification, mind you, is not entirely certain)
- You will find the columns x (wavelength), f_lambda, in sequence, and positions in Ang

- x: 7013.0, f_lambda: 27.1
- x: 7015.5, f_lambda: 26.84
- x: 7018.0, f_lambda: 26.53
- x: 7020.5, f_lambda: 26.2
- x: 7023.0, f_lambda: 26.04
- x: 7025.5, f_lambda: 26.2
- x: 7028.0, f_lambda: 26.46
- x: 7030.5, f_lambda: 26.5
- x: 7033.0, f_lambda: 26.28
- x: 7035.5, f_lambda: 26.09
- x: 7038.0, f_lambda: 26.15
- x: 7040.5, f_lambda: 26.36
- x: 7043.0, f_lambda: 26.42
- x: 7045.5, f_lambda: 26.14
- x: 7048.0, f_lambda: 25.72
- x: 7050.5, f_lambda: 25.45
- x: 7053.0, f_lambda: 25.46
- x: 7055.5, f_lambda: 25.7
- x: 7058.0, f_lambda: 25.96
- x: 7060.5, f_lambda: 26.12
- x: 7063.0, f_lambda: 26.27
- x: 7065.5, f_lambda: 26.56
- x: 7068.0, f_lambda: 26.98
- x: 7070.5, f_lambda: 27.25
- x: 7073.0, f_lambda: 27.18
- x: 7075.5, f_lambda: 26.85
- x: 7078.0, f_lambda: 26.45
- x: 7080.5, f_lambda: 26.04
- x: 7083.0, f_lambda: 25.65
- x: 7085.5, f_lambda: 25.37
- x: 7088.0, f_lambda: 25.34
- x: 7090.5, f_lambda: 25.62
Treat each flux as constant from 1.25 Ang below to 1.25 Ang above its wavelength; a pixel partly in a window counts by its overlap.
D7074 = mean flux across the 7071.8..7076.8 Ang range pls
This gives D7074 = 27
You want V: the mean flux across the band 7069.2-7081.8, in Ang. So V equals 26.8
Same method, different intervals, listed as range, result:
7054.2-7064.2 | 26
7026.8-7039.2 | 26.3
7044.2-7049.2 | 25.9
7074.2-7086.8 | 26.1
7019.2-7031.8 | 26.3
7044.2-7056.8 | 25.7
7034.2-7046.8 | 26.2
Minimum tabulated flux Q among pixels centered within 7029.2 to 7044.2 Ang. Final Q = 26.09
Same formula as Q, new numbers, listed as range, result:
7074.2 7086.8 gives 25.37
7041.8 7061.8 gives 25.45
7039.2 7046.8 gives 26.14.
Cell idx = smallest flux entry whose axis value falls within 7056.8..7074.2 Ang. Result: 25.96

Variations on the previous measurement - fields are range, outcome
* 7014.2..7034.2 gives 26.04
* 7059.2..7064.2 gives 26.12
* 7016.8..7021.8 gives 26.2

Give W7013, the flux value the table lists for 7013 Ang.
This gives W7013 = 27.1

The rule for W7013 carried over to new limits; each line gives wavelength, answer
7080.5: 26.04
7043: 26.42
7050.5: 25.45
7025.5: 26.2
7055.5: 25.7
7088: 25.34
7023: 26.04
